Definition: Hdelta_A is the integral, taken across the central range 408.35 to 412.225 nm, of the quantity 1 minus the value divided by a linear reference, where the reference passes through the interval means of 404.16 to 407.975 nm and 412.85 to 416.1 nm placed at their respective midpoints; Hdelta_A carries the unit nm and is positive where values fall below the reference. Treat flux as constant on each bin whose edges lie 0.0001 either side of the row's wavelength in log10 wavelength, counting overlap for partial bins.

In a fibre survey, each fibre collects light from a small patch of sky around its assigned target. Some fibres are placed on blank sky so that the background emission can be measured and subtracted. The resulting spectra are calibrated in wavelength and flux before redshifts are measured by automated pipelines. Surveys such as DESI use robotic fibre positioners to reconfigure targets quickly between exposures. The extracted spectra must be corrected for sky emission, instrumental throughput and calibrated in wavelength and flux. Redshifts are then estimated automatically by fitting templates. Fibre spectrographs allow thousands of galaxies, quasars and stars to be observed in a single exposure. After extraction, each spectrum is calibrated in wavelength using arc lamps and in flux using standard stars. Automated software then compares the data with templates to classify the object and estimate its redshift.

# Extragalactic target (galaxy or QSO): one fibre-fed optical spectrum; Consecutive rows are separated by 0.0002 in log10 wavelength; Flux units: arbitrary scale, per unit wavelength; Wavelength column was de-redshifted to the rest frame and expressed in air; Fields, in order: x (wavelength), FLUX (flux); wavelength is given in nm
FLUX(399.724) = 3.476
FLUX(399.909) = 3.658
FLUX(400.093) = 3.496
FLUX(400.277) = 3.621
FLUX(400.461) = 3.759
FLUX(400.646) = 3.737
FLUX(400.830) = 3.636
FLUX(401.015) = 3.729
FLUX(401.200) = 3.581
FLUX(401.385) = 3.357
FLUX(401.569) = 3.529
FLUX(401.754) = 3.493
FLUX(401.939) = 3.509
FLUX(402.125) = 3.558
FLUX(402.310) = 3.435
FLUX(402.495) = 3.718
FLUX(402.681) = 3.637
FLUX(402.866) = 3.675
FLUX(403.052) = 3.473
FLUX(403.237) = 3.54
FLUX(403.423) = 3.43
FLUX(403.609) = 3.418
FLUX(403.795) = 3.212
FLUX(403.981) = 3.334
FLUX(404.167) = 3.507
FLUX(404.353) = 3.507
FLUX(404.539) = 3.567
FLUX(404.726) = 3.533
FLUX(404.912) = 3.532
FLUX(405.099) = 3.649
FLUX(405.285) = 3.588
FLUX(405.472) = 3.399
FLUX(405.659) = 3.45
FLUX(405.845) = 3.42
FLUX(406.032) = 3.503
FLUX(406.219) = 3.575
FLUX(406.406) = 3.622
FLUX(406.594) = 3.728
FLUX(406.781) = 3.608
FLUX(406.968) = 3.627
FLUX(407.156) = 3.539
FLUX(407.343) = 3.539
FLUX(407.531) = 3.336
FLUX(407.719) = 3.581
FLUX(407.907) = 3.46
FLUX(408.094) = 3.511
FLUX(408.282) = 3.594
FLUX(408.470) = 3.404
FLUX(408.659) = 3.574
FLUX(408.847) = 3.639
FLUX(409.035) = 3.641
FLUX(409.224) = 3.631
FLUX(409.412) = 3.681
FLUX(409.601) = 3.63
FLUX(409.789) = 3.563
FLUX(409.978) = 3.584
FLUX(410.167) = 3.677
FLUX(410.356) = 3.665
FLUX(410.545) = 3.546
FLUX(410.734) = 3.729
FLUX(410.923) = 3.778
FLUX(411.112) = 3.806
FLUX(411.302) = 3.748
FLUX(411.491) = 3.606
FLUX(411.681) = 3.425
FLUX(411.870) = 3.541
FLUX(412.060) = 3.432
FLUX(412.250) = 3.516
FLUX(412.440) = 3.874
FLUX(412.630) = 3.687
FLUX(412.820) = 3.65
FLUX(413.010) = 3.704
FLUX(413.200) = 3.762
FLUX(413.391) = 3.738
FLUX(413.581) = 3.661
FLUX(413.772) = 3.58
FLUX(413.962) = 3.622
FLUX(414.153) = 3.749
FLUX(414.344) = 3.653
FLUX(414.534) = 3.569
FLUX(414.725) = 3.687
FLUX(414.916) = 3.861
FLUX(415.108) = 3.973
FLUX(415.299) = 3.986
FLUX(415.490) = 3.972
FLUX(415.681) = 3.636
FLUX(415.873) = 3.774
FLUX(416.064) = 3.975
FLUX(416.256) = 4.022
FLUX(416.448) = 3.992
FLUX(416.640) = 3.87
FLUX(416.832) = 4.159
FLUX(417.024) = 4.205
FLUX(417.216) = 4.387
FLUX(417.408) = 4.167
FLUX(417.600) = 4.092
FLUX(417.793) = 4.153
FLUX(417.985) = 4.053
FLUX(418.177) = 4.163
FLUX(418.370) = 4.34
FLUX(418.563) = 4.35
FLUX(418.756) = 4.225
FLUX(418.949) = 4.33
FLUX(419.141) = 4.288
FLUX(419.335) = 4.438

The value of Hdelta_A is 0.035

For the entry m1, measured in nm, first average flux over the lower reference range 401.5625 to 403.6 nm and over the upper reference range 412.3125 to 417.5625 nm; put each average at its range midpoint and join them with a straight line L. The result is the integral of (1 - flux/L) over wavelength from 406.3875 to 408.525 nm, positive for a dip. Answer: 0.068 nm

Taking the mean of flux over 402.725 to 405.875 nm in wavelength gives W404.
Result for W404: 3.49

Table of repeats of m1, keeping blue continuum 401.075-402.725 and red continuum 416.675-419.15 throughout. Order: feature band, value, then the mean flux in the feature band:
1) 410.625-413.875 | 0.26 nm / 3.66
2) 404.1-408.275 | 0.20 nm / 3.54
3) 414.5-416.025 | 0.10 nm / 3.82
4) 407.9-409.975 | 0.14 nm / 3.58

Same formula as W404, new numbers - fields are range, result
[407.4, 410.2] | 3.56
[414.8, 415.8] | 3.88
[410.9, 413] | 3.64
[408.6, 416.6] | 3.71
